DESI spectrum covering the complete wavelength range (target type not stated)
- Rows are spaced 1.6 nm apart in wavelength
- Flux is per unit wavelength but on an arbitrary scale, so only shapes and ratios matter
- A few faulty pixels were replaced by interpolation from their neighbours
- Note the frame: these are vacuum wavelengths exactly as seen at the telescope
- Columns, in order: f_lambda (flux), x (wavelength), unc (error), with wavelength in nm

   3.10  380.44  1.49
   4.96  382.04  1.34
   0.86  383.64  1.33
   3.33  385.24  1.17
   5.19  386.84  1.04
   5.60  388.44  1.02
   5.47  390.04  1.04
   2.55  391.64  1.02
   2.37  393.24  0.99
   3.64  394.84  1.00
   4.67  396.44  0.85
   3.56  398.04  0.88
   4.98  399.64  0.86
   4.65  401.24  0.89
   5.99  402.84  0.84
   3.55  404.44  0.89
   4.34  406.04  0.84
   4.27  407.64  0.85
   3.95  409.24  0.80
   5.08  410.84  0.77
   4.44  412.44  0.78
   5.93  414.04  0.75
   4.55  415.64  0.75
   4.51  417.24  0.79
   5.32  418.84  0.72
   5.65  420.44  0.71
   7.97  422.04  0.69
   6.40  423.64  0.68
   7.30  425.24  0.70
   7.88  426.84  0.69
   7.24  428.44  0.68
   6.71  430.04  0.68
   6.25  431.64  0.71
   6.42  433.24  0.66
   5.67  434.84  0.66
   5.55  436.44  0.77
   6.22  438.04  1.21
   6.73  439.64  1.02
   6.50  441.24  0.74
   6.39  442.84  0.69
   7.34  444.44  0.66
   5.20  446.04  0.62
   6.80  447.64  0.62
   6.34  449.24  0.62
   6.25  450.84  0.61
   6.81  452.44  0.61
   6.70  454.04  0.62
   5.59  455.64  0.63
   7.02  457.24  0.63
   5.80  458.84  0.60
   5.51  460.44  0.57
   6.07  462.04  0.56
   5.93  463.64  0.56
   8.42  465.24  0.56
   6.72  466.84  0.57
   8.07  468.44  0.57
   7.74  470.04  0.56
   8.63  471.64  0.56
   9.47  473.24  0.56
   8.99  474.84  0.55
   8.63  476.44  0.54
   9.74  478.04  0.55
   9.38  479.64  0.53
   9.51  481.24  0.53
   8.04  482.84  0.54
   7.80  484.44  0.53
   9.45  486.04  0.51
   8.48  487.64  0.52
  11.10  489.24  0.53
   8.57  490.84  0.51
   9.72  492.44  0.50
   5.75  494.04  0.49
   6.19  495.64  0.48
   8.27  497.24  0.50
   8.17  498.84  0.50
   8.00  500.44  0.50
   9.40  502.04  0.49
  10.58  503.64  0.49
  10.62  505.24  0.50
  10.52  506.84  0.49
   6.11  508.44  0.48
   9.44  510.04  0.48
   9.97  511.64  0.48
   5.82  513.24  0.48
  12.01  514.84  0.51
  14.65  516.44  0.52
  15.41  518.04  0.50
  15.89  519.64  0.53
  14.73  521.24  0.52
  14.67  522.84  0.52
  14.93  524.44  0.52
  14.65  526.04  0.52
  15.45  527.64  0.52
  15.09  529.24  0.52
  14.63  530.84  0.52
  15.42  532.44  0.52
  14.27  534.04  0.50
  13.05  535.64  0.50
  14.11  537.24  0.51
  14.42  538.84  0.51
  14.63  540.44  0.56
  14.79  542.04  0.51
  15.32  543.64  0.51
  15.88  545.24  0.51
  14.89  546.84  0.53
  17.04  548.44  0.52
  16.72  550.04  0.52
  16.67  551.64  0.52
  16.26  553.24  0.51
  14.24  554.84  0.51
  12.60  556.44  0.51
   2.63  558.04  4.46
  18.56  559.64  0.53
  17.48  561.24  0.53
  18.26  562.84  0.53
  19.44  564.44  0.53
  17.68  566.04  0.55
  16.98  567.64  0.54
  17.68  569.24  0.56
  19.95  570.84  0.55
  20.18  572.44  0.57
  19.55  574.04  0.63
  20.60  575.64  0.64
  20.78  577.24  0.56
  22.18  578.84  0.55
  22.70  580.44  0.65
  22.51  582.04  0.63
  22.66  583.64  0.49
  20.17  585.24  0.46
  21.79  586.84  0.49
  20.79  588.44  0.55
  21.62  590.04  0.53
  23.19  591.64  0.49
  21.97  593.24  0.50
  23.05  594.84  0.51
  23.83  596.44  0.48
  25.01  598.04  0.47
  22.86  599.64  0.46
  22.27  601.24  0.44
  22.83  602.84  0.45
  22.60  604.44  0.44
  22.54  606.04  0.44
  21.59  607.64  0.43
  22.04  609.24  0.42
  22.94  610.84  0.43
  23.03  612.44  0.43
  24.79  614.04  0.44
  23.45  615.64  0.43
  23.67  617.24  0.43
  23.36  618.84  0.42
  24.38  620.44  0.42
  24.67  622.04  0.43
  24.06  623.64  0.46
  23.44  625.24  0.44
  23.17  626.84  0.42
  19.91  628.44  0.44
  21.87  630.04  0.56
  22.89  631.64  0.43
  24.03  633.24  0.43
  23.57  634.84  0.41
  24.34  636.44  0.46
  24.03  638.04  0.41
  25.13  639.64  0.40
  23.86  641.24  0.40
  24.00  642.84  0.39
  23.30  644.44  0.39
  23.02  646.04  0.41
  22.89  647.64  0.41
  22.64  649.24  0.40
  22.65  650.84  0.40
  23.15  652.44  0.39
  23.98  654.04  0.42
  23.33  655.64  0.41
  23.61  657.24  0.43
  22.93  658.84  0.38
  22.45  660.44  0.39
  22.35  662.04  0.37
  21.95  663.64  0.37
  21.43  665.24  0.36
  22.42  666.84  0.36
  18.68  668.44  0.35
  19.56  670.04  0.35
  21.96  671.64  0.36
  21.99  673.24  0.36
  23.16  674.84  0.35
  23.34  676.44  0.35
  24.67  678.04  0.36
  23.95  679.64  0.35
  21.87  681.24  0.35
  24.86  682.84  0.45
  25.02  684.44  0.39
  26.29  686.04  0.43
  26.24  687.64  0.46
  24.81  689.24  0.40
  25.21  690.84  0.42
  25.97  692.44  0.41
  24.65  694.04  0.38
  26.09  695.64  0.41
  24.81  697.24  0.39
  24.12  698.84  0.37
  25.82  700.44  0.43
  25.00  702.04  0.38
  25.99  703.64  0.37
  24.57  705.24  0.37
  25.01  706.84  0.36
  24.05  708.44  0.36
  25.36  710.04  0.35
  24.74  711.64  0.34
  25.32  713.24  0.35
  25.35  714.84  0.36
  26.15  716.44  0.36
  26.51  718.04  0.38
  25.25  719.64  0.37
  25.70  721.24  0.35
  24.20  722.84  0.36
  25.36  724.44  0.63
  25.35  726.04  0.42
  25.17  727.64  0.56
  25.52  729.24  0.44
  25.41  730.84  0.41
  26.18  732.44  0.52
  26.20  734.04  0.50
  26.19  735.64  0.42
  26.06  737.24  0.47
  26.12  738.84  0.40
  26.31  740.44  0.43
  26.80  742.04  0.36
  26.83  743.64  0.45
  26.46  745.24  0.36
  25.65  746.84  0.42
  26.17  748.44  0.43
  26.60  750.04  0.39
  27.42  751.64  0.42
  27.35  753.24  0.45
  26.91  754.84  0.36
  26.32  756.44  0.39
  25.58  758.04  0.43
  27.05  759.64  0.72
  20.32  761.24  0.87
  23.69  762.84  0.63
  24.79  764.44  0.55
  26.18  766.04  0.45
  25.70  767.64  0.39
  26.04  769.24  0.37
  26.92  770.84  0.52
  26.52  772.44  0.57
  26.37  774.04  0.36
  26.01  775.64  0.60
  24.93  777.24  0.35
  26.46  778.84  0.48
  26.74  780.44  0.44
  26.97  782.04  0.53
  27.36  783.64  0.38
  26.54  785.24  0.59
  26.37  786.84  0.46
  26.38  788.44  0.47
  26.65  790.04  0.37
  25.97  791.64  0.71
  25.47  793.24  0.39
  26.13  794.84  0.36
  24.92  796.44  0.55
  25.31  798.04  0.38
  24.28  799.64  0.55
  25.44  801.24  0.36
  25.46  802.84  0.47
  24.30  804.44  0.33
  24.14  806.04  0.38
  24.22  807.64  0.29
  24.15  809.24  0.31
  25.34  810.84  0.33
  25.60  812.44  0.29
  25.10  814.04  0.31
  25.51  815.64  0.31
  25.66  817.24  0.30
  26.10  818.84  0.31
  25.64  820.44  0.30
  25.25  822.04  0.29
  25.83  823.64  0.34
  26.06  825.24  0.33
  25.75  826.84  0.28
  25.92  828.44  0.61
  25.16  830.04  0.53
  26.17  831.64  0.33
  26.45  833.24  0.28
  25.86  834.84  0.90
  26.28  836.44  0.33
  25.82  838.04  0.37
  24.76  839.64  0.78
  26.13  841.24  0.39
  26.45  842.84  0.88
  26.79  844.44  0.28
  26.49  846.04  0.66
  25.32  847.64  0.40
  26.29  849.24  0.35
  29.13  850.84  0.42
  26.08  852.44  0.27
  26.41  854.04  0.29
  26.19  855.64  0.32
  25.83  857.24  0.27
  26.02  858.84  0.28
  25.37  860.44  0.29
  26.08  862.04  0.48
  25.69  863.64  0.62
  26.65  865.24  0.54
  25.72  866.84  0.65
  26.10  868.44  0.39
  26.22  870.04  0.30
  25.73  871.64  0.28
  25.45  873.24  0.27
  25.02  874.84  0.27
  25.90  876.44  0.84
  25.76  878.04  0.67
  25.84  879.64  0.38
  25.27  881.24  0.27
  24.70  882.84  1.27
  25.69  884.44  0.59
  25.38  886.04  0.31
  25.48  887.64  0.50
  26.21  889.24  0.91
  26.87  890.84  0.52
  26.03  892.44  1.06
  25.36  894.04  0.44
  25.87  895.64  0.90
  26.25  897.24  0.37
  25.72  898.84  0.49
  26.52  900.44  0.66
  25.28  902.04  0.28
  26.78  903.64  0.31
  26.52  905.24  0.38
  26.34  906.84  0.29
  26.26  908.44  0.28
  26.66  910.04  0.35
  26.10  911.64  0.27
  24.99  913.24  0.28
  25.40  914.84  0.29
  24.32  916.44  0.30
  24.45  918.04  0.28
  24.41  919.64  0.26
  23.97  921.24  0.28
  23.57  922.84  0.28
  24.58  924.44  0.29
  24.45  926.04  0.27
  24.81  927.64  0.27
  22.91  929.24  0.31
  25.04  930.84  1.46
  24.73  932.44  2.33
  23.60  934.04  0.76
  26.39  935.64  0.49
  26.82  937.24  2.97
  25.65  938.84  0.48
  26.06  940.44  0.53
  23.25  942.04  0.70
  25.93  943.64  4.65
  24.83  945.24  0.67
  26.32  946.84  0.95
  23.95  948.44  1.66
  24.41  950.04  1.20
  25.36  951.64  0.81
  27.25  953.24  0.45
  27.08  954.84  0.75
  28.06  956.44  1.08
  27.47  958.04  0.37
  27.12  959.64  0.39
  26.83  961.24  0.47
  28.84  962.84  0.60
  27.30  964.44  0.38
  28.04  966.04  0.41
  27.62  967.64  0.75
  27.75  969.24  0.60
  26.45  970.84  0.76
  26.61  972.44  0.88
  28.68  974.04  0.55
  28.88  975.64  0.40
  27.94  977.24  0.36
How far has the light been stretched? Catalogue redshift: 0.29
